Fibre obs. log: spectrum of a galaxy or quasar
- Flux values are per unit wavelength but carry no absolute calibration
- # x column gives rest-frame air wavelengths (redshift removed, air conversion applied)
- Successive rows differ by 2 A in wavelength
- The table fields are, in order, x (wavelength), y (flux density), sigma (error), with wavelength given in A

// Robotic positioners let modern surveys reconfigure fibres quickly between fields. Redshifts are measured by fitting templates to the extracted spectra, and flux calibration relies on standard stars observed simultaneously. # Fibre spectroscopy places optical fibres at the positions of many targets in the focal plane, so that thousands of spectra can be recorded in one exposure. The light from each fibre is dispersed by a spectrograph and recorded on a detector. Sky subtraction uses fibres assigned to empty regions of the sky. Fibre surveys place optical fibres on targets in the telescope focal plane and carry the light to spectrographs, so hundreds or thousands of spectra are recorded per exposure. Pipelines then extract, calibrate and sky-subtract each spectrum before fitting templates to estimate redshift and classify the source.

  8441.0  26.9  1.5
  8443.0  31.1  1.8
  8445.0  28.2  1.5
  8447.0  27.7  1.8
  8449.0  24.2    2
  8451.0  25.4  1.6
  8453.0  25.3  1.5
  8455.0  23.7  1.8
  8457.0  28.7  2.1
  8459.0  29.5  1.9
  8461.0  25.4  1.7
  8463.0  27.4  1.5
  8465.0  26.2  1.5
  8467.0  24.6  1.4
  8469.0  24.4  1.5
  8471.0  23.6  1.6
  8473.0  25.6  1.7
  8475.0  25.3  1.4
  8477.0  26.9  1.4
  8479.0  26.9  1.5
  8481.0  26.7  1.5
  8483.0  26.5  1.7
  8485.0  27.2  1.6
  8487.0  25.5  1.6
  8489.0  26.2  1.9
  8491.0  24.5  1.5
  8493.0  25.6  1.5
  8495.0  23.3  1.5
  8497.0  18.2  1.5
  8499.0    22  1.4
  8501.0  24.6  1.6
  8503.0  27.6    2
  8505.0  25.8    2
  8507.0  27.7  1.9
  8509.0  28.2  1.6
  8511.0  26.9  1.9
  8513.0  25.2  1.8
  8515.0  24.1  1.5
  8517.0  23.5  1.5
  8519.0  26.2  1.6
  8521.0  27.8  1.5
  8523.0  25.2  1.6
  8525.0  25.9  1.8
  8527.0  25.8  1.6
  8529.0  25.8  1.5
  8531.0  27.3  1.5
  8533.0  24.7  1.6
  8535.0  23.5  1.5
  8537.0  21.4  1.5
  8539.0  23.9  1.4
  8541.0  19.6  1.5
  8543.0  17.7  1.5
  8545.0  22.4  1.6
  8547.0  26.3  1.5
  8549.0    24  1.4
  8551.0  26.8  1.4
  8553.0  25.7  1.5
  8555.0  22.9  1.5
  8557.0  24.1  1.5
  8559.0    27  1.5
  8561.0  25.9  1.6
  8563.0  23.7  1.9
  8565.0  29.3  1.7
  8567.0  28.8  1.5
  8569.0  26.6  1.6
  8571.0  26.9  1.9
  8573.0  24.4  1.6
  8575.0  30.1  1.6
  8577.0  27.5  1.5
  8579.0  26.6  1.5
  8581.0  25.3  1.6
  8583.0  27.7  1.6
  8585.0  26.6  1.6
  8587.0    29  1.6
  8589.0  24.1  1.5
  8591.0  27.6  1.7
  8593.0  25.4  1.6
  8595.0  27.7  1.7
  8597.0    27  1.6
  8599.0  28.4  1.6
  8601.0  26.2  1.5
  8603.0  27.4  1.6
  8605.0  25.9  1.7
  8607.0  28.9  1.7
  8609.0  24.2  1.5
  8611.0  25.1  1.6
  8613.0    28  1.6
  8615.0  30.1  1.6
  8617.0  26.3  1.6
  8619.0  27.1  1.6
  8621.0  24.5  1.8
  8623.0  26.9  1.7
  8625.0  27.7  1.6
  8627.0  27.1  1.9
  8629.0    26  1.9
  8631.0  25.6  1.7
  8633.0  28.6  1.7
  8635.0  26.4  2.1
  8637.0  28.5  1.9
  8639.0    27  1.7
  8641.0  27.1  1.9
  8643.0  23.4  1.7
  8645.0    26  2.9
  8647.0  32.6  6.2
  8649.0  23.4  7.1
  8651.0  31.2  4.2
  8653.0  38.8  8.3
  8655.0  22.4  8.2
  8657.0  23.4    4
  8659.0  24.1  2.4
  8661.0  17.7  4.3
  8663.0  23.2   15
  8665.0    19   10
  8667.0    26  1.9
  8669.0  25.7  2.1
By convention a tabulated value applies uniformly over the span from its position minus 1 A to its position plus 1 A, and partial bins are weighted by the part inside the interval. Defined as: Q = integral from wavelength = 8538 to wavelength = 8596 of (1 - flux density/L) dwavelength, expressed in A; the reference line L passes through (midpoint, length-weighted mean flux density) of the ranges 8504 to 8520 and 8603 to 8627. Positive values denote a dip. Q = 1.7 A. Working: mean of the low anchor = 25.9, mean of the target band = 25.6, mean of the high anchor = 26.8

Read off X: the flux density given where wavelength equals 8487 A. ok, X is 25.5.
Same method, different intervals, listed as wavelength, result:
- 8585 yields 26.6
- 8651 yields 31.2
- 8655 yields 22.4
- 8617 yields 26.3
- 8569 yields 26.6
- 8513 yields 25.2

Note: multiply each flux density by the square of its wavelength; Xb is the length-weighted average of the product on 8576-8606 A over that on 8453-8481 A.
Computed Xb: 1.06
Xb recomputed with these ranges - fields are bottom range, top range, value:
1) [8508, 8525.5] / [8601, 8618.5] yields 1.06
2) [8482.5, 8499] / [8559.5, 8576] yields 1.12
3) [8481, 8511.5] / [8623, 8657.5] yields 1.12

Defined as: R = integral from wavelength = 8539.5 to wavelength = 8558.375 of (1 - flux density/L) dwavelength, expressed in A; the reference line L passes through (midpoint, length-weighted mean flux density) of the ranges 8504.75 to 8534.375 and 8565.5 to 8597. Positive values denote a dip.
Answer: 2.2 A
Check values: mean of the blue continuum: 26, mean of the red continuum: 27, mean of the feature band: 23.4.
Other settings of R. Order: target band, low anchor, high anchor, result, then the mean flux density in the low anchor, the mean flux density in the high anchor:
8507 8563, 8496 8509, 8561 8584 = 2.0 A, 24.6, 26.9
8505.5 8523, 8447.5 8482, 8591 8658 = 0.1 A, 25.9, 27.1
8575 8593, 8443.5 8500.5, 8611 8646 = -0.3 A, 25.6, 26.8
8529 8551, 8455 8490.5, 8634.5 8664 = 2.4 A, 26.2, 26.3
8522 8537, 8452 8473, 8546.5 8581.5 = 0.5 A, 25.9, 26.2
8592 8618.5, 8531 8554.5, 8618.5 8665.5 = -1.9 A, 23.4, 26.2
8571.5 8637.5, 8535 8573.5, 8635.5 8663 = -3.4 A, 24.6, 26.5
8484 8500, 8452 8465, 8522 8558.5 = 1.0 A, 26.6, 24.1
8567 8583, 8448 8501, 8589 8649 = -0.3 A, 25.3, 26.9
